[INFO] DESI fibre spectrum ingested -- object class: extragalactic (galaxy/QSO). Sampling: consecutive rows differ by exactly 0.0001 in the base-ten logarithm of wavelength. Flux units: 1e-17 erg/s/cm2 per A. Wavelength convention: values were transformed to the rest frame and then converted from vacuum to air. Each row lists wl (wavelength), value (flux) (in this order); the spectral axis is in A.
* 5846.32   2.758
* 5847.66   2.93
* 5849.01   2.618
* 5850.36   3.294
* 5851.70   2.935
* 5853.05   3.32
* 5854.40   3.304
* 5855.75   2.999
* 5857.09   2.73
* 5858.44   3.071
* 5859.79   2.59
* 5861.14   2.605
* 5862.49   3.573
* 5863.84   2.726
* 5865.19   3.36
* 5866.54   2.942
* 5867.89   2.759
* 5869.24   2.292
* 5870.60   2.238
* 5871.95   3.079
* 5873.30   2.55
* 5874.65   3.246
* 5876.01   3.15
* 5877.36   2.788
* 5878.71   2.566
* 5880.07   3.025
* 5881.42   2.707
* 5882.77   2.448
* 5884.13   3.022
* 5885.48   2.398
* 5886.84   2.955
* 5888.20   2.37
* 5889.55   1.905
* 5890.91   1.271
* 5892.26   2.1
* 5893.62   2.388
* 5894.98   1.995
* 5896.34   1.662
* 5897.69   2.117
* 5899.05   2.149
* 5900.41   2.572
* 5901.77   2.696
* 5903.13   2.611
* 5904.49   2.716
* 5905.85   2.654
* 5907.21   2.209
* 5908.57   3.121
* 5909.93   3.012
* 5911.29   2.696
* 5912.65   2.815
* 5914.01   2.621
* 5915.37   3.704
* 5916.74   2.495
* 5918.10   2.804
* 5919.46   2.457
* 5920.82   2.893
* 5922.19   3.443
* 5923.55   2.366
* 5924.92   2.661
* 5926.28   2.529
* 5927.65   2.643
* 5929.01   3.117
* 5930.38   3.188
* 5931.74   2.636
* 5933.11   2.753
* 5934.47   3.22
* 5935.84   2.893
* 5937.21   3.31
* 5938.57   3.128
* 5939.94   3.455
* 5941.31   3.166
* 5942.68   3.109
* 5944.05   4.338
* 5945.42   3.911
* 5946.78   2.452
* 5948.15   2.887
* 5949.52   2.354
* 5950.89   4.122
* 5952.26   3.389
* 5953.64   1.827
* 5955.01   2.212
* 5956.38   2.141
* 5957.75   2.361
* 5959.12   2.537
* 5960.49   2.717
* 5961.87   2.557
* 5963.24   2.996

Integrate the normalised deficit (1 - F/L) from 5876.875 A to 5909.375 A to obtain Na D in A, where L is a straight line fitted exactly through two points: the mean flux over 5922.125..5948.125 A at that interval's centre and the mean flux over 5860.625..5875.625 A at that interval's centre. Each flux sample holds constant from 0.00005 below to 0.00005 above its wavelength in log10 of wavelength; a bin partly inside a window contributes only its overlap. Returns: 5.5 A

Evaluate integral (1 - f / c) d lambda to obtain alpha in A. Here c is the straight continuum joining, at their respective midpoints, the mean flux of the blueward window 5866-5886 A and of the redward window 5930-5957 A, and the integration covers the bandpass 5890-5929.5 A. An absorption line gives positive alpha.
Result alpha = 4.5 A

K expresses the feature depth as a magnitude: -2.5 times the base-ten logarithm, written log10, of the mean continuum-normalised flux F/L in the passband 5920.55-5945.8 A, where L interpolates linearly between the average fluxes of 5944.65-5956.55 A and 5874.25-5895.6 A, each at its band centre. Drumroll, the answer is -0.12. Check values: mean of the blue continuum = 2.51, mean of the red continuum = 2.85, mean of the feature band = 3.09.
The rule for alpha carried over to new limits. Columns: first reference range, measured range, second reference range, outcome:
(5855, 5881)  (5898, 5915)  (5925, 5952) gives 1.9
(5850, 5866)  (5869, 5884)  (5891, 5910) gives -0.1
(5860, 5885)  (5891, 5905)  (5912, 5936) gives 2.9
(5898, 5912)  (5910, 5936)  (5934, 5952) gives 0.7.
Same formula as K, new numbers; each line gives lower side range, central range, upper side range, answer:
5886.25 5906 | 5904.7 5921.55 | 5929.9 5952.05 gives -0.07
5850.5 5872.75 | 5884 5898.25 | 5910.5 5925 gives 0.30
